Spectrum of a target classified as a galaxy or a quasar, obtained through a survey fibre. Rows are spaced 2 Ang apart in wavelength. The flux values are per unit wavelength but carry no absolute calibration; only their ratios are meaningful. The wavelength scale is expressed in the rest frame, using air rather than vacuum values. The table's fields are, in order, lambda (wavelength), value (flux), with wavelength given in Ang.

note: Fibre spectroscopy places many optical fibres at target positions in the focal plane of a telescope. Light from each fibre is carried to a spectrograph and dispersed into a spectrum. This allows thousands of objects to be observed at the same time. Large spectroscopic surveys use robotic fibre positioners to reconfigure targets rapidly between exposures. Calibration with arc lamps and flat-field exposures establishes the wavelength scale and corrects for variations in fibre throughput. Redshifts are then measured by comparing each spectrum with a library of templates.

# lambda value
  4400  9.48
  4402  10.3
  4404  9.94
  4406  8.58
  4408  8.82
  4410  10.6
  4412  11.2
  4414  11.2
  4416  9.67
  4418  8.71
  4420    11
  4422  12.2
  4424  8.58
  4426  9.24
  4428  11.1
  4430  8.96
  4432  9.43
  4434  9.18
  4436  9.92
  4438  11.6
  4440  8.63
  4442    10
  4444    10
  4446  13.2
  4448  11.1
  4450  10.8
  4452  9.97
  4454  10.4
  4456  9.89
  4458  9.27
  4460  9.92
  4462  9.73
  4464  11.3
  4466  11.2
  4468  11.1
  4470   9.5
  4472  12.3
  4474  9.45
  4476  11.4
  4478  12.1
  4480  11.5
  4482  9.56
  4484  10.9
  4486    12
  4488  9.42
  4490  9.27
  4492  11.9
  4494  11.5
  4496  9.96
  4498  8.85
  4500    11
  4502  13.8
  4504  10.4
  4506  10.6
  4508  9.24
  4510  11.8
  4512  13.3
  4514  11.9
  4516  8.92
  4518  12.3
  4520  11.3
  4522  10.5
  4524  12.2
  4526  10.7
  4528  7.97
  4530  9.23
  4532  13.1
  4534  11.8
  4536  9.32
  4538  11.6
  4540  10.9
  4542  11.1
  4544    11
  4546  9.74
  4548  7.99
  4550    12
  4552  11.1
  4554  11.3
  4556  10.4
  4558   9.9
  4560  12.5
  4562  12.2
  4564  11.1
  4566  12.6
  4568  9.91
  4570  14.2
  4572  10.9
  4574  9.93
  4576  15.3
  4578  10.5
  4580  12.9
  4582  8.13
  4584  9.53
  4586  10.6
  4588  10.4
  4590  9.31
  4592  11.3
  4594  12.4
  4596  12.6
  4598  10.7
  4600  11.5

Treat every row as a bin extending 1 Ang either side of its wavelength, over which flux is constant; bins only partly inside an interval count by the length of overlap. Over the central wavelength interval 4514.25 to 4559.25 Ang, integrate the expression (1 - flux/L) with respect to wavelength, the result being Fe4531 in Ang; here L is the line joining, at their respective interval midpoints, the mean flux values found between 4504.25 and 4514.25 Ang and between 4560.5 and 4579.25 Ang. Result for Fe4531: 3.3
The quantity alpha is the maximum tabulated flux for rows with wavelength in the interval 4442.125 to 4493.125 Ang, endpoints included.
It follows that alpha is 13.2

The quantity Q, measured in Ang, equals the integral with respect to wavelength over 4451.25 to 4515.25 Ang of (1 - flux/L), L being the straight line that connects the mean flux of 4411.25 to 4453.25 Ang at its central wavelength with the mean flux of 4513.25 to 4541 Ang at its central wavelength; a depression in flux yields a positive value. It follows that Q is -1.1 Ang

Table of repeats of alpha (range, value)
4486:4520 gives 13.8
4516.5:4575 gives 14.2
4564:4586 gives 15.3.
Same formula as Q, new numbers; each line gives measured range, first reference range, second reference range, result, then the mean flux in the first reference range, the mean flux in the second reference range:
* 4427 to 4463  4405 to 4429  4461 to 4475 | 0.76 Ang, 10.1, 10.7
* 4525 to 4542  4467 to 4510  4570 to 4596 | 0.52 Ang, 10.8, 11.1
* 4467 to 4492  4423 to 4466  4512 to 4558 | -0.90 Ang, 10.1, 10.8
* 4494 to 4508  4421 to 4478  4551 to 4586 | 0.07 Ang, 10.4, 11.3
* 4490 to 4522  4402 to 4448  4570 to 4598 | -1.19 Ang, 10.1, 11.2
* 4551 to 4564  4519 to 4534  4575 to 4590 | -0.42 Ang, 10.8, 10.9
